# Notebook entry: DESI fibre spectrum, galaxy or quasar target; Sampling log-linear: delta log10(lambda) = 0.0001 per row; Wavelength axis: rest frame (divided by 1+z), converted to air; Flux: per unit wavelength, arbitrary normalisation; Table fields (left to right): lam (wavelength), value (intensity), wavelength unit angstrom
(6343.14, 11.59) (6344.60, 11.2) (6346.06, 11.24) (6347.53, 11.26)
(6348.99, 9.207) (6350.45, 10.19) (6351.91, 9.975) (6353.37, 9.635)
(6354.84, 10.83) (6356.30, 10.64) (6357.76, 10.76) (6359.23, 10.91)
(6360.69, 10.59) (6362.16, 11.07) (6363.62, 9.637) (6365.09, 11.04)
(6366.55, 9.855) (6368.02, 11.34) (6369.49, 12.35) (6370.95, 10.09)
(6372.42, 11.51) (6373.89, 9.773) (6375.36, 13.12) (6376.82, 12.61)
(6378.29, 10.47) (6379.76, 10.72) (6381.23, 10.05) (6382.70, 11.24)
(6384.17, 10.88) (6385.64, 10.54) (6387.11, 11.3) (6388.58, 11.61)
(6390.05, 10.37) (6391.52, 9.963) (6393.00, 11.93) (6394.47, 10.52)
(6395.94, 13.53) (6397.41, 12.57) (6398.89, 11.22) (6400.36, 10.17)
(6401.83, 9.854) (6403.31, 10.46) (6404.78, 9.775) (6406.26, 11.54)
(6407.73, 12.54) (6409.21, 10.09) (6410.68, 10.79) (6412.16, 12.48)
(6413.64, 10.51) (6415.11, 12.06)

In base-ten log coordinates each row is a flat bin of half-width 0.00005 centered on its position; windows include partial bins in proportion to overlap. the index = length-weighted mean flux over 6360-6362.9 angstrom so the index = 10.8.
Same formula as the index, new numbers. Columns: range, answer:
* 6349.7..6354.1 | 9.95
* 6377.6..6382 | 10.4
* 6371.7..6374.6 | 10.6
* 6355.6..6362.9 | 10.8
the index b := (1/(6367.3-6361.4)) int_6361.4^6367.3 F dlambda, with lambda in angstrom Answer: 10.4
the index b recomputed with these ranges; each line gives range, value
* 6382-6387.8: 11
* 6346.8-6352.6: 10.2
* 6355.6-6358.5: 10.7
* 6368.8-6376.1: 11.4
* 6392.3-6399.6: 12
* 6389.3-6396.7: 11.3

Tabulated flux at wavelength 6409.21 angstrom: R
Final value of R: 10.09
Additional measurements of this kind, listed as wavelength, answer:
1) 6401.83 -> 9.854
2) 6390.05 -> 10.37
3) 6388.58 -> 11.61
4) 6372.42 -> 11.51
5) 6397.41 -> 12.57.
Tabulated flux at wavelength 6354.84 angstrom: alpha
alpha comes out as 10.83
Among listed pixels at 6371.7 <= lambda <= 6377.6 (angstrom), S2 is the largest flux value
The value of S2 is 13.12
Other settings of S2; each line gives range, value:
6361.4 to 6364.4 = 11.07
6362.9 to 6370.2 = 12.35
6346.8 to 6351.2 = 11.26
